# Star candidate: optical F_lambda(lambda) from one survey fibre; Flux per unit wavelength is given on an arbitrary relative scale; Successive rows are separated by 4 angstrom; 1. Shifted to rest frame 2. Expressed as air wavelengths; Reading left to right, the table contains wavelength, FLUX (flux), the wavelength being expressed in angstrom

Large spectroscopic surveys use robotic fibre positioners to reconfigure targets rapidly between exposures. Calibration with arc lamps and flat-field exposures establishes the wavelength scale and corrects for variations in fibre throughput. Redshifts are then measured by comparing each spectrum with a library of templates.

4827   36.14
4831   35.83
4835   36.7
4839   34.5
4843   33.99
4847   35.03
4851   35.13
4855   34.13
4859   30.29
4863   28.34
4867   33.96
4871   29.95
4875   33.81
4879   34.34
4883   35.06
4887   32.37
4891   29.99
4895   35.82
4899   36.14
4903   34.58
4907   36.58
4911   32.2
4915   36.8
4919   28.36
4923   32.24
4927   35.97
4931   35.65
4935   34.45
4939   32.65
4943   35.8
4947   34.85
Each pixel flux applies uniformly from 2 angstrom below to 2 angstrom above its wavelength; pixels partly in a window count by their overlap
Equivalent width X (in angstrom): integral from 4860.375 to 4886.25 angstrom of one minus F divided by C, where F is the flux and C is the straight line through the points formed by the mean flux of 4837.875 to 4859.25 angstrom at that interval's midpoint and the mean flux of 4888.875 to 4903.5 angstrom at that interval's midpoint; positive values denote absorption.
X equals 1.2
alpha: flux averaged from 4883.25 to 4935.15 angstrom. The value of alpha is 34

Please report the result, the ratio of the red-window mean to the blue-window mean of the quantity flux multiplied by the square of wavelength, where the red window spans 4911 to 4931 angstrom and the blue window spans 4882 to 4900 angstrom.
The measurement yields 1.01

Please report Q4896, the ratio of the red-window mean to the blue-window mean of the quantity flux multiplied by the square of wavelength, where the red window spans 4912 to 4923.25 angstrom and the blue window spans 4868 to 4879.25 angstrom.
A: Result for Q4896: 1.0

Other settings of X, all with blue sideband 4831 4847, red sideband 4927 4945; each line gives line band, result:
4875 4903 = 0.78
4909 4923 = 0.98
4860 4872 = 1.46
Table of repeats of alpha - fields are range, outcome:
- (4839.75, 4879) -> 32.9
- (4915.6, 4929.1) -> 32.7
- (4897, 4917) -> 35.3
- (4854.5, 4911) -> 33.2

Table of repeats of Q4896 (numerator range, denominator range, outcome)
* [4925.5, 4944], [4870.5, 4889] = 1.07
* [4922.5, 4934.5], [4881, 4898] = 1.06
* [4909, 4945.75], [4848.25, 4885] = 1.06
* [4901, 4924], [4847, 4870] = 1.05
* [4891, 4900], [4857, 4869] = 1.14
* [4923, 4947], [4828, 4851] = 1.02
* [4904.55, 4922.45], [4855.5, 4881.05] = 1.07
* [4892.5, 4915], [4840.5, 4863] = 1.08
